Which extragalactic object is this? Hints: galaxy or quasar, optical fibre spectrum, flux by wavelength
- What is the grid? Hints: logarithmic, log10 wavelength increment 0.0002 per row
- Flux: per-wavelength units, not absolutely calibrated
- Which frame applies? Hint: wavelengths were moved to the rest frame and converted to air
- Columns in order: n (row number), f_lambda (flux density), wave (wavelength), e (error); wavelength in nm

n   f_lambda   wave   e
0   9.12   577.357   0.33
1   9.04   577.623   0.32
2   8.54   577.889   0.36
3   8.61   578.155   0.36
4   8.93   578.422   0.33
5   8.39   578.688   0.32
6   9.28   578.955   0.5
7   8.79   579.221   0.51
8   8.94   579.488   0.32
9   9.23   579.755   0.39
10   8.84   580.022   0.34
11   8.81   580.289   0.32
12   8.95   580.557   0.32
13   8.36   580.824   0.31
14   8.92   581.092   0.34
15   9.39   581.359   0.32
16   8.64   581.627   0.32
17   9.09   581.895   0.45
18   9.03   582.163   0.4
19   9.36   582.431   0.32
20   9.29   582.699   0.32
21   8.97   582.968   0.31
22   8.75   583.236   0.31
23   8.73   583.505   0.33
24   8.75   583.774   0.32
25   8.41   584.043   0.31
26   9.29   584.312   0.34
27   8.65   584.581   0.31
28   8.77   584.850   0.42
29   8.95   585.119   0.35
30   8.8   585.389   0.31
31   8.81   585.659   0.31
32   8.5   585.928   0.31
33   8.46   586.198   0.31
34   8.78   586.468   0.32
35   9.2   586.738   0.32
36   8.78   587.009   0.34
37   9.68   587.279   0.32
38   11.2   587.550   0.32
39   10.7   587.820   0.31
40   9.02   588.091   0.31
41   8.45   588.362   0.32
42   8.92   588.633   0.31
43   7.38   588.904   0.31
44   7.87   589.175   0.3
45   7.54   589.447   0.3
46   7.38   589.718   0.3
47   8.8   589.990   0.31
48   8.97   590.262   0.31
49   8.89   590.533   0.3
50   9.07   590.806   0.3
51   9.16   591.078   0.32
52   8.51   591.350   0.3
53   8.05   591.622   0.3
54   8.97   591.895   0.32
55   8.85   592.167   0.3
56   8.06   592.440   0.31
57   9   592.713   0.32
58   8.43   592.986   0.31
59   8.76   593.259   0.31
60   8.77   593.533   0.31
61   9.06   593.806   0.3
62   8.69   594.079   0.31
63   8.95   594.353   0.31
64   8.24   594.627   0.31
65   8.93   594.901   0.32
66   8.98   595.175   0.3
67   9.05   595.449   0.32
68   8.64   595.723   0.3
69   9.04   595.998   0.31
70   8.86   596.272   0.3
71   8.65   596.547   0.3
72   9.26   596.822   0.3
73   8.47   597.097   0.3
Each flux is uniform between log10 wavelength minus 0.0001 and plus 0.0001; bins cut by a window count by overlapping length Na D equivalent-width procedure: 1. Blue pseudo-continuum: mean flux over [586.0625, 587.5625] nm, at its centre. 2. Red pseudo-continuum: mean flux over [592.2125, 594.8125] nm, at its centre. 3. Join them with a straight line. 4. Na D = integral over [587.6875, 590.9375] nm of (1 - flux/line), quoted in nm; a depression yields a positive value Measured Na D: 0.15 nm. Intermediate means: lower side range 9.19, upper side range 8.67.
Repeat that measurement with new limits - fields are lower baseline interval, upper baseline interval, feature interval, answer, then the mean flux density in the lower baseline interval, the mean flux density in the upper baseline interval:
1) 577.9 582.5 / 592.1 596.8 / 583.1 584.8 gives 0.02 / 8.9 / 8.77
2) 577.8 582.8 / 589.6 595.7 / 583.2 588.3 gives -0.14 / 8.92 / 8.71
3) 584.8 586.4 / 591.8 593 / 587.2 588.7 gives -0.17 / 8.72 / 8.68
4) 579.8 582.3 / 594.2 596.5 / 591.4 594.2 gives 0.06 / 8.9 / 8.83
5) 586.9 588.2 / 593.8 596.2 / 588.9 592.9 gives 0.40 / 9.92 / 8.83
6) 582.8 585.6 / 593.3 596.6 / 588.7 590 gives 0.16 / 8.81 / 8.82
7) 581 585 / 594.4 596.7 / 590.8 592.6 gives 0.04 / 8.94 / 8.81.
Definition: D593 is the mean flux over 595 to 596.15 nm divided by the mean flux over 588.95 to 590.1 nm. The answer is 1.1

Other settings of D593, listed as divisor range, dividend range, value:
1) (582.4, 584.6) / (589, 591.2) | 0.95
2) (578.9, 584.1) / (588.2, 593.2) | 0.95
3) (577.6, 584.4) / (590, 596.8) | 0.99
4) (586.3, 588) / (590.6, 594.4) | 0.90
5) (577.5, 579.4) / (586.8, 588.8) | 1.08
